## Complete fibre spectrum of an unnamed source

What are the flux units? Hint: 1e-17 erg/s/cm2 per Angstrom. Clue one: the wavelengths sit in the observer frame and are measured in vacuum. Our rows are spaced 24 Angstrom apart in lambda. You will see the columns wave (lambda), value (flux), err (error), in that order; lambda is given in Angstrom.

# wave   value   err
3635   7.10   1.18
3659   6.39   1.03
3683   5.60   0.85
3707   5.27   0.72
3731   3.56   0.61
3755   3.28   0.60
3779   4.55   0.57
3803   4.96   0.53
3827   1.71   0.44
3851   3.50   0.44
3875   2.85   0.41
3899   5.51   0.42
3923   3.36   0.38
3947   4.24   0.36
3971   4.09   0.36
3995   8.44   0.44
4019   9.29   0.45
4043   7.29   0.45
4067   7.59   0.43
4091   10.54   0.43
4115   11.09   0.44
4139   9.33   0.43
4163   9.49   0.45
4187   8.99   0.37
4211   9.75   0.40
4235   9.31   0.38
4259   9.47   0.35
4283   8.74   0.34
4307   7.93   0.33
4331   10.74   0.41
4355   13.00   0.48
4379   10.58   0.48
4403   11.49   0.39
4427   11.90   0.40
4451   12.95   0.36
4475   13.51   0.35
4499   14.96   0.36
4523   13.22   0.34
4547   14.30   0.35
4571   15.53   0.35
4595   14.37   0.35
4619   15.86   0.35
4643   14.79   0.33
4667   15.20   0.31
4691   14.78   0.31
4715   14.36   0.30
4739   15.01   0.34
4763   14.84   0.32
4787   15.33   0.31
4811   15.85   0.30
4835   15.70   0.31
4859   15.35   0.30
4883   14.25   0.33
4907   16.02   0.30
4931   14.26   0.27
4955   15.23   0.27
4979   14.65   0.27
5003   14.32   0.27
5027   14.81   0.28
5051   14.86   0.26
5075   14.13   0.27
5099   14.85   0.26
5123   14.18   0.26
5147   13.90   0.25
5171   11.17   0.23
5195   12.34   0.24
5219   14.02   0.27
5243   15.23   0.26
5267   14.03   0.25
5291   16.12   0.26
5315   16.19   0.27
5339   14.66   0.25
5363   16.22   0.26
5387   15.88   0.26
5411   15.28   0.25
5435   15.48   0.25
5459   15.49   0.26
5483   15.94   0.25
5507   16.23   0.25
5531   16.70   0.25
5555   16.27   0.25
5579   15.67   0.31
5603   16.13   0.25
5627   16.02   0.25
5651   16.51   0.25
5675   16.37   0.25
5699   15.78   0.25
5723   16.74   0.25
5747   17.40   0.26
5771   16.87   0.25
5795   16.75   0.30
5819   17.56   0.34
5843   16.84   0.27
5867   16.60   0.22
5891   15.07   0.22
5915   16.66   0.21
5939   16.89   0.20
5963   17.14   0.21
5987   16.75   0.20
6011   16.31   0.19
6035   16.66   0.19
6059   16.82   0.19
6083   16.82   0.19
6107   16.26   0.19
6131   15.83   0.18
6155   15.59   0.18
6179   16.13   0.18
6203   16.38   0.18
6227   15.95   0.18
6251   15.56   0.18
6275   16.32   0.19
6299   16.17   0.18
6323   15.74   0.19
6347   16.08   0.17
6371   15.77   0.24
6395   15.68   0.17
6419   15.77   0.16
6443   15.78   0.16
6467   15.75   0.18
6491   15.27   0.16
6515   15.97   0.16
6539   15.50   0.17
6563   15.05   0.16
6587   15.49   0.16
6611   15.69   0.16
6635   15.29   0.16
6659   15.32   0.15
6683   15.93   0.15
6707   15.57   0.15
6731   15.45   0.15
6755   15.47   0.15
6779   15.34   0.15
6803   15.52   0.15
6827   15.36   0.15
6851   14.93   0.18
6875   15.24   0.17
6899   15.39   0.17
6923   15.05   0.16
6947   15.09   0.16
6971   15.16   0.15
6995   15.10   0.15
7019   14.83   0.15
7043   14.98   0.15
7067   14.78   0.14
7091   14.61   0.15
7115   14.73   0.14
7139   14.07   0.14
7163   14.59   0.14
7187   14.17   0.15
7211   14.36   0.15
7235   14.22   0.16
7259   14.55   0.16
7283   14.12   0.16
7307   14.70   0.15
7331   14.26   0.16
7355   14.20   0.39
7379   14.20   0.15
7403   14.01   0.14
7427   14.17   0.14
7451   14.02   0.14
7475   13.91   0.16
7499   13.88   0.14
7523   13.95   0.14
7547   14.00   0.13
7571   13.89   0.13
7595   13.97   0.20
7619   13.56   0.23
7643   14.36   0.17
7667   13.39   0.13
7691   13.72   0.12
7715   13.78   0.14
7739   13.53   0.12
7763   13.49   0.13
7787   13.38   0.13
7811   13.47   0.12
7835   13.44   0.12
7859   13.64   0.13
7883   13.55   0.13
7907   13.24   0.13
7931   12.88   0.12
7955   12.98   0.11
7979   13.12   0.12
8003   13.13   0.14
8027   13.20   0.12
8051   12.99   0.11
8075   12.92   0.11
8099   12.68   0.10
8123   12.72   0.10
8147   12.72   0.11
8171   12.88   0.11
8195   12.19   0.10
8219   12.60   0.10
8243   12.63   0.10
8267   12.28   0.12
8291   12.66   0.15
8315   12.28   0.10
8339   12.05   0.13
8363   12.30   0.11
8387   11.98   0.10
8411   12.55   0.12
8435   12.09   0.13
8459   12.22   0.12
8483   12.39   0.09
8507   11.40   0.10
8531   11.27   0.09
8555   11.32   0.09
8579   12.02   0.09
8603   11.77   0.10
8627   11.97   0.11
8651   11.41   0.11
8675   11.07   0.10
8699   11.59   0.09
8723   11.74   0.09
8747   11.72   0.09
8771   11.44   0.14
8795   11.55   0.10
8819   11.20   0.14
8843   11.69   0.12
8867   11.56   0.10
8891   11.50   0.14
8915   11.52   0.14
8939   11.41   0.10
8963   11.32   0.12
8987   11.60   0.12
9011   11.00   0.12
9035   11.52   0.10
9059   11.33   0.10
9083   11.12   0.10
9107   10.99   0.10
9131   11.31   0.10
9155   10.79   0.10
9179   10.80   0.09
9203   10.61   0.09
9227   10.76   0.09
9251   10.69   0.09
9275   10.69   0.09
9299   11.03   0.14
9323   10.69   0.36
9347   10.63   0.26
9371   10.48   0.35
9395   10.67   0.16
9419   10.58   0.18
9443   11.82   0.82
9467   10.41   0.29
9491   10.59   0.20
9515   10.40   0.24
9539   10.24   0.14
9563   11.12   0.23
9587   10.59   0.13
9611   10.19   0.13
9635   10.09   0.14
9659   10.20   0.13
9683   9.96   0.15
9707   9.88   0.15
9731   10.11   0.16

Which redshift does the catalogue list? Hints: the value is 0.000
